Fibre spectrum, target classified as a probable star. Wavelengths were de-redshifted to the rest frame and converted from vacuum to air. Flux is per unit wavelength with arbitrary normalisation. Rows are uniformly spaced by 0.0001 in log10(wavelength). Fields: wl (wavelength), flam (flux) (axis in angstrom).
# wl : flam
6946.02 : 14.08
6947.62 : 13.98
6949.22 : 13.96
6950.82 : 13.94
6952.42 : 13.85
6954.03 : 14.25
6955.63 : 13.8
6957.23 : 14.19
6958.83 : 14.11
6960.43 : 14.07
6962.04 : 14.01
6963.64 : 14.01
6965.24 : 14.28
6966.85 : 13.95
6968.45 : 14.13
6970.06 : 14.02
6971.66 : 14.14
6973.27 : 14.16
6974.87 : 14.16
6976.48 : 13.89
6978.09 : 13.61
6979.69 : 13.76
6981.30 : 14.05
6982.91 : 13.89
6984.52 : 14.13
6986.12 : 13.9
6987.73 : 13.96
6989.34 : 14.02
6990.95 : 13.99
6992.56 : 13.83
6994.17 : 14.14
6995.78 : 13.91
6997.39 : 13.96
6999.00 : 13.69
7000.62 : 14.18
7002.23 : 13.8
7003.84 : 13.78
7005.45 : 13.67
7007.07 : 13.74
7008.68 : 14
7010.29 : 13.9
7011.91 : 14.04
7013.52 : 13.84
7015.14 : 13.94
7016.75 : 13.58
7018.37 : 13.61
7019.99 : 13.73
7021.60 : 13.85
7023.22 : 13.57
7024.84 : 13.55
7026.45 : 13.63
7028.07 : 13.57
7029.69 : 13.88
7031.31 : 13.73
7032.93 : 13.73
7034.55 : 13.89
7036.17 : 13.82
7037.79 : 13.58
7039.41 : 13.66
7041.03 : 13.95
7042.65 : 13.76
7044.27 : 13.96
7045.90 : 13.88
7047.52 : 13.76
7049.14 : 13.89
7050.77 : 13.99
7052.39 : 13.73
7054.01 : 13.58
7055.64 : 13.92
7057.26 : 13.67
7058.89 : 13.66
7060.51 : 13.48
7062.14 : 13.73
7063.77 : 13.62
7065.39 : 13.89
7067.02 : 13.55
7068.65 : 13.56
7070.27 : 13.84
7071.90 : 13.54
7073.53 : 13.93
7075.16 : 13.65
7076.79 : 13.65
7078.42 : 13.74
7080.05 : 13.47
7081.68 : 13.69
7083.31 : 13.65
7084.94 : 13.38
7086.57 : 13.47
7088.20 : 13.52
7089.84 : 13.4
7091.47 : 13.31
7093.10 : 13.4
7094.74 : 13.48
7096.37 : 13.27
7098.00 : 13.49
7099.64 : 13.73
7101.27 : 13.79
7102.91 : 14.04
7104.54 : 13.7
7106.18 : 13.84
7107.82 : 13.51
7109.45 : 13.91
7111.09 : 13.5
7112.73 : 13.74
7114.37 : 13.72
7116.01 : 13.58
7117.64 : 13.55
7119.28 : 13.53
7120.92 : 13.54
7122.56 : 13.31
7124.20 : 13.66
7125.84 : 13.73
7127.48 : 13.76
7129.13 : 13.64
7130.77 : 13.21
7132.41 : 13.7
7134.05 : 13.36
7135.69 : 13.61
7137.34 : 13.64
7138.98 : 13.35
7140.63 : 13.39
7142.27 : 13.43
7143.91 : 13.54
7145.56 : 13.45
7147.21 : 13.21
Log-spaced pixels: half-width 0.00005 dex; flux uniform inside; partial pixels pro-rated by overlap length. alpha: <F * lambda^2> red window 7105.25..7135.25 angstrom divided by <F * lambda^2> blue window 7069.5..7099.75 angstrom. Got 1.0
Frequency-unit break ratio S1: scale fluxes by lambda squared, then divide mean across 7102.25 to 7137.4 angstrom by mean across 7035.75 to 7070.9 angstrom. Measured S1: 1.01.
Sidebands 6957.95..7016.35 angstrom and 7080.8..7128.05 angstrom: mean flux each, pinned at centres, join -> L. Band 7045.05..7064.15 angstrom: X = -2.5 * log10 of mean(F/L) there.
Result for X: 0.00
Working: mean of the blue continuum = 14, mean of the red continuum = 13.6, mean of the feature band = 13.7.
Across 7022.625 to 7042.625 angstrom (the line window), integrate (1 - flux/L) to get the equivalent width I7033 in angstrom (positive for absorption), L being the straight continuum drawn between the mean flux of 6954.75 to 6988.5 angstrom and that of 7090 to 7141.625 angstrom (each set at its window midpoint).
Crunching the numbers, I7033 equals 0.2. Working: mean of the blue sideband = 14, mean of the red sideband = 13.6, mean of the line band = 13.7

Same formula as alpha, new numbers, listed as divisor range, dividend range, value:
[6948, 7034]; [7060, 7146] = 1.01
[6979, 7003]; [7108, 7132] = 1.01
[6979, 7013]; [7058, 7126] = 1.00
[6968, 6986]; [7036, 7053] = 1.01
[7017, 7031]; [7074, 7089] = 1.01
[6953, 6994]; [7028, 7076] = 1.00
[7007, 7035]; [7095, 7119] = 1.02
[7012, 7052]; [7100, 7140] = 1.01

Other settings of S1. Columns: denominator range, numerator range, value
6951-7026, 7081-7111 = 1.01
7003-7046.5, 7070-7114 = 1.01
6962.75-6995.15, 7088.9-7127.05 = 1.01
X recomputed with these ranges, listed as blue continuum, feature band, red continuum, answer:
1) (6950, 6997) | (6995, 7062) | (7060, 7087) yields 0.00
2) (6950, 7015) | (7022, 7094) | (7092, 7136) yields 0.01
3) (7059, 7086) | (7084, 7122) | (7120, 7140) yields 0.00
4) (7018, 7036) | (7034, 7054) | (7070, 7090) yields -0.01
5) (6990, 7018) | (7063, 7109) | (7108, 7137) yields 0.00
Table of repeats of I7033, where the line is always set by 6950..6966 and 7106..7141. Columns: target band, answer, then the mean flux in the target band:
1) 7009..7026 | 0.1 angstrom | 13.8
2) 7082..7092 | 0.2 angstrom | 13.5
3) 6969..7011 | 0.1 angstrom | 13.9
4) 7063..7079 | 0.0 angstrom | 13.7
